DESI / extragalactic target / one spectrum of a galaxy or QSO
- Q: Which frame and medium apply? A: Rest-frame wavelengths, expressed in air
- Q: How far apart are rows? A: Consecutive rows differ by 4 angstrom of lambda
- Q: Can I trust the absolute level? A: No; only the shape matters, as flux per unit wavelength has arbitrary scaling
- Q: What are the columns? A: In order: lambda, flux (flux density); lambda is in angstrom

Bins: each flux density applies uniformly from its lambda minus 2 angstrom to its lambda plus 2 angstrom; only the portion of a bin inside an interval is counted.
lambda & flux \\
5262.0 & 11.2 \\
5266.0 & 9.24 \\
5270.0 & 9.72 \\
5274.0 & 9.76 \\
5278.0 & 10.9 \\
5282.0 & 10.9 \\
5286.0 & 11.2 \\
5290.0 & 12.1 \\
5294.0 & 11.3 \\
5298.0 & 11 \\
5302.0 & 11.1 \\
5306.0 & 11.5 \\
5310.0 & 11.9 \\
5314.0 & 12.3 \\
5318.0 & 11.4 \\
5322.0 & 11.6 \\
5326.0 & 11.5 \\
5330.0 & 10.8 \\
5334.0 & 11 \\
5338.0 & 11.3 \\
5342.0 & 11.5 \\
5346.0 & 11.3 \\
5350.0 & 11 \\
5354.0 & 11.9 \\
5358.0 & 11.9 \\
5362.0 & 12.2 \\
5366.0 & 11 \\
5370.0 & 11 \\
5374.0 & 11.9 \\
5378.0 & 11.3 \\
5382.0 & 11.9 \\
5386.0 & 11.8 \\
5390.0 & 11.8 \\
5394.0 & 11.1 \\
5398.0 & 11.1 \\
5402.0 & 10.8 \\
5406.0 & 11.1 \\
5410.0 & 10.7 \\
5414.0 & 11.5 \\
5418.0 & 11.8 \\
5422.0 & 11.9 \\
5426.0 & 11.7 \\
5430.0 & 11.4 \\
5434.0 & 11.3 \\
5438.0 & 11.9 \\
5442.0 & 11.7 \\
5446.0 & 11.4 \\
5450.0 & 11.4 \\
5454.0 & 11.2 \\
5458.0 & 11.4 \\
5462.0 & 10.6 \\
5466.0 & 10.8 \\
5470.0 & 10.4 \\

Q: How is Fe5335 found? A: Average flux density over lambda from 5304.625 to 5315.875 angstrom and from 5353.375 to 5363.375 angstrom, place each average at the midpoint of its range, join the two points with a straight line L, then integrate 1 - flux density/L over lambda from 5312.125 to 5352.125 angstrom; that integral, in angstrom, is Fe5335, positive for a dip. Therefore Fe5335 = 1.96 angstrom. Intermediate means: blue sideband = 11.9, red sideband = 12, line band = 11.4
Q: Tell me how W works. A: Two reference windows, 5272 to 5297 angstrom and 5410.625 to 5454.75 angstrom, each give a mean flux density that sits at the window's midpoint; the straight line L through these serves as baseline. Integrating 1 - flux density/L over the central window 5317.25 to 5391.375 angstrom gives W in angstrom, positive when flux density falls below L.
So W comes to -1.35 angstrom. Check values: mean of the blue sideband 11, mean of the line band 11.5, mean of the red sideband 11.5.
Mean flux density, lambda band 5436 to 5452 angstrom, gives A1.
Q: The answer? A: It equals 11.6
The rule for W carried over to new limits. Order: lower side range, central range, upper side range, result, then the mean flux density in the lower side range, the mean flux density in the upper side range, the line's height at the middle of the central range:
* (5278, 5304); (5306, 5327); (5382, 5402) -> -0.82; 11.2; 11.4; 11.3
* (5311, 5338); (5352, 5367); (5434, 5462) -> -0.48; 11.4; 11.4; 11.4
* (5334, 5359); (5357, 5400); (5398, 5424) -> -0.68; 11.4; 11.3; 11.4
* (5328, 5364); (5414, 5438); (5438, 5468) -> -0.70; 11.4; 11.3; 11.3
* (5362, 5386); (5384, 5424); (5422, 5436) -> 0.57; 11.5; 11.5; 11.5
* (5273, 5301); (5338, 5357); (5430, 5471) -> -0.52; 11.1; 11.2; 11.1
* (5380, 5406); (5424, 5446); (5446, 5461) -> -0.50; 11.4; 11.3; 11.3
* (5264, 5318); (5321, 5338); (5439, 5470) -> -0.25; 11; 11.2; 11.1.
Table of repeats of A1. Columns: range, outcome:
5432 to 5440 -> 11.6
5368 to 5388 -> 11.6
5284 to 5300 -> 11.4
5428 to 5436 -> 11.4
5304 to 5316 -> 11.9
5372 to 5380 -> 11.6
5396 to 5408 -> 11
